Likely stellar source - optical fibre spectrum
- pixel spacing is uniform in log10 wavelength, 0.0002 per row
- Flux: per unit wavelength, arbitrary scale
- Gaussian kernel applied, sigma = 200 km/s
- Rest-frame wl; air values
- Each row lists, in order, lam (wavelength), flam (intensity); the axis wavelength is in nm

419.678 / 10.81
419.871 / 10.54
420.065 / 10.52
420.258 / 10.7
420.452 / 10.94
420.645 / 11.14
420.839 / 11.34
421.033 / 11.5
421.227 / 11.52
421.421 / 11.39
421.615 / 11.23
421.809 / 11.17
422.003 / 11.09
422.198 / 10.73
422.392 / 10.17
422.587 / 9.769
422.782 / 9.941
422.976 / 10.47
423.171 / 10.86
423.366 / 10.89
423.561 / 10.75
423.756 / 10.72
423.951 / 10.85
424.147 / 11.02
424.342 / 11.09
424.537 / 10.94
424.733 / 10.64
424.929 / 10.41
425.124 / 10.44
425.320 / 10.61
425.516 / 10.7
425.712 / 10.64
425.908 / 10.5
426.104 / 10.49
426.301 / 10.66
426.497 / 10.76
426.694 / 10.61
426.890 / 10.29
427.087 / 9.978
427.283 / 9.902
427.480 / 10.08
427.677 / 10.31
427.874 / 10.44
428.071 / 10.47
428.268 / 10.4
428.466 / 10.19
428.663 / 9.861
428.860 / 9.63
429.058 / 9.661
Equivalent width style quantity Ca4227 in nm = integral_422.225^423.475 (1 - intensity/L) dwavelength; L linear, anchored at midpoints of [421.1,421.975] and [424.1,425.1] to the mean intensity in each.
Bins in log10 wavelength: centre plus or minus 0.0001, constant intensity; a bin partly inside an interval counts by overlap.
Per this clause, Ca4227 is 0.08 nm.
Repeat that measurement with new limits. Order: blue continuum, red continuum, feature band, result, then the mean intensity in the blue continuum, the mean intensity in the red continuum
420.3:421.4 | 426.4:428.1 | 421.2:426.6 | 0.04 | 11.3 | 10.3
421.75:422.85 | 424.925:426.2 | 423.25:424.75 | -0.05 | 10.5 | 10.6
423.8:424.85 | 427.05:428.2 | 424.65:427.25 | 0.01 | 10.9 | 10.2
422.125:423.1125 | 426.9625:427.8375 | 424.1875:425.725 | -0.08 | 10.2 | 10.1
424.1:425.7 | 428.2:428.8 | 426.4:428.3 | 0.00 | 10.7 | 10.1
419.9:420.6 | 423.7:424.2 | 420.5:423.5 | -0.03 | 10.7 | 10.8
